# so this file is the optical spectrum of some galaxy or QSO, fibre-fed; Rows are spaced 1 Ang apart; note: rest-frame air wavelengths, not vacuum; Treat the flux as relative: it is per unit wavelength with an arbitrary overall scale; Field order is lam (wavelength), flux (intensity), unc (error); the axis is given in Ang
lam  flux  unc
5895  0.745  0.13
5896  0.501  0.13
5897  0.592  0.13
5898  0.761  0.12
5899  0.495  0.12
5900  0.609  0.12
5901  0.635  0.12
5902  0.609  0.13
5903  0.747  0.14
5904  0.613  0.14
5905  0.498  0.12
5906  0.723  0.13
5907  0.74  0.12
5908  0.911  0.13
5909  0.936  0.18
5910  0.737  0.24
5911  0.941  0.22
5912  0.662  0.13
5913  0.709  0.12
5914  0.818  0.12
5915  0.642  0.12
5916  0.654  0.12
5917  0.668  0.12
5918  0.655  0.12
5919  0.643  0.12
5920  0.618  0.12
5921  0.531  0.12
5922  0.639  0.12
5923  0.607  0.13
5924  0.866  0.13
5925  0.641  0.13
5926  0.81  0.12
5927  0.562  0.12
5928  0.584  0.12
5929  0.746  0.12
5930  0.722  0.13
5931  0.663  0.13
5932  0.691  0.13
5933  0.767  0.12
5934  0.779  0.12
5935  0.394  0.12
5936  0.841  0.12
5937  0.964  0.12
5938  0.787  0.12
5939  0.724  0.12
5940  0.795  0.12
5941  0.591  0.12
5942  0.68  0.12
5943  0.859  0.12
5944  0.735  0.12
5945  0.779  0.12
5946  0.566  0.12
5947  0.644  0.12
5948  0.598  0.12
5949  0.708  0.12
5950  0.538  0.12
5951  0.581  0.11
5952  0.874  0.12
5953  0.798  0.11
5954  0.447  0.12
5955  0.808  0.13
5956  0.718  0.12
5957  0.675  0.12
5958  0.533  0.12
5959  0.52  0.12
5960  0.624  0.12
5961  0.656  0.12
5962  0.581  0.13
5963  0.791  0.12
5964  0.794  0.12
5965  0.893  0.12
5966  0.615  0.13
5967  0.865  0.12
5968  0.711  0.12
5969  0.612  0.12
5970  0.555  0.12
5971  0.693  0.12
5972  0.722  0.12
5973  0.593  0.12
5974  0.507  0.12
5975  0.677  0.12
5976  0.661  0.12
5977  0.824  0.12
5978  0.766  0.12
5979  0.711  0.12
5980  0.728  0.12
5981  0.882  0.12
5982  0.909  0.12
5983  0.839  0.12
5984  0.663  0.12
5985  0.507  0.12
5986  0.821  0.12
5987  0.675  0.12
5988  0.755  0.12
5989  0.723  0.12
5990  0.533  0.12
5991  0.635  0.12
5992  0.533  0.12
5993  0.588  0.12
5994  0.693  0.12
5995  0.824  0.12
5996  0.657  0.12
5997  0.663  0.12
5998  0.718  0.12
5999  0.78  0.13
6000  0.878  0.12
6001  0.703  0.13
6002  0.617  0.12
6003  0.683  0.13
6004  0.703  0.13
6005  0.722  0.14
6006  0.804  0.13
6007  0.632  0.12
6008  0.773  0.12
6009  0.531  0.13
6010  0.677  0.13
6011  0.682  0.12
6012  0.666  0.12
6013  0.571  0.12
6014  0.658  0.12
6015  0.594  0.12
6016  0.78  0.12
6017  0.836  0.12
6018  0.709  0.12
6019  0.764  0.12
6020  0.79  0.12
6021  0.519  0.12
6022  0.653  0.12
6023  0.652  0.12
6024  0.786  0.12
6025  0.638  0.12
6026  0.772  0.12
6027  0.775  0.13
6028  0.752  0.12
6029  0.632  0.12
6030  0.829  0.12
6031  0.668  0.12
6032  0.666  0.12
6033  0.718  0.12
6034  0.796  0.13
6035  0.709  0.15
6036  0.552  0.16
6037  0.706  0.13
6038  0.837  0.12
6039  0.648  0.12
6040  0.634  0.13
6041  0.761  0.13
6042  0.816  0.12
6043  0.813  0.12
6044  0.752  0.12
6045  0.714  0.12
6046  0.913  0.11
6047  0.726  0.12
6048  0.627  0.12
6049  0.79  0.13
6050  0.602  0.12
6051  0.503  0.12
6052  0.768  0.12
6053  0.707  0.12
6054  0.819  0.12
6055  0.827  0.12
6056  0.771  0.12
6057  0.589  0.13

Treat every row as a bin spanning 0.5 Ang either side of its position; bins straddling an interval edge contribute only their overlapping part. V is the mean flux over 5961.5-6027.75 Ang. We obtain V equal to 0.701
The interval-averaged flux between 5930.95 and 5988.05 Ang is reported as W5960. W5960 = 0.701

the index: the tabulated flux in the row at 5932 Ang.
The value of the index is 0.691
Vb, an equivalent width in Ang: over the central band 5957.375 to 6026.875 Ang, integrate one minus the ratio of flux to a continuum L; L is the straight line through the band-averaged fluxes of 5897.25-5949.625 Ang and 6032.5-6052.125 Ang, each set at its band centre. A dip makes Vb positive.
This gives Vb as 1.56 Ang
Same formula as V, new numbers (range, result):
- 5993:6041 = 0.703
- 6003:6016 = 0.673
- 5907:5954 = 0.707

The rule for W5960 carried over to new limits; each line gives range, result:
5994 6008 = 0.723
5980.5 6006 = 0.71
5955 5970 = 0.685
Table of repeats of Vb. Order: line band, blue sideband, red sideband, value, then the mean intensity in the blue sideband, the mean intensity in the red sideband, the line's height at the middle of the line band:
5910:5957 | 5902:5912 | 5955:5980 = 1.46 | 0.748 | 0.683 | 0.719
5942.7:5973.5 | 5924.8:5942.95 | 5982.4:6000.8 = 1.14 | 0.713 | 0.695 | 0.705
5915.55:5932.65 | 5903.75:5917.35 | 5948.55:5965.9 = 1.25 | 0.735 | 0.677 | 0.718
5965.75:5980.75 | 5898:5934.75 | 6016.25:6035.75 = 0.37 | 0.69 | 0.718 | 0.704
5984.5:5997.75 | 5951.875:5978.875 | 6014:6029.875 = 0.63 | 0.683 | 0.711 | 0.696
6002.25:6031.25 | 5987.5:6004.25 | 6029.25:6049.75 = 0.42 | 0.687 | 0.731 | 0.708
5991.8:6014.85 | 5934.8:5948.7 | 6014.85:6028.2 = 1.04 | 0.718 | 0.718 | 0.718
